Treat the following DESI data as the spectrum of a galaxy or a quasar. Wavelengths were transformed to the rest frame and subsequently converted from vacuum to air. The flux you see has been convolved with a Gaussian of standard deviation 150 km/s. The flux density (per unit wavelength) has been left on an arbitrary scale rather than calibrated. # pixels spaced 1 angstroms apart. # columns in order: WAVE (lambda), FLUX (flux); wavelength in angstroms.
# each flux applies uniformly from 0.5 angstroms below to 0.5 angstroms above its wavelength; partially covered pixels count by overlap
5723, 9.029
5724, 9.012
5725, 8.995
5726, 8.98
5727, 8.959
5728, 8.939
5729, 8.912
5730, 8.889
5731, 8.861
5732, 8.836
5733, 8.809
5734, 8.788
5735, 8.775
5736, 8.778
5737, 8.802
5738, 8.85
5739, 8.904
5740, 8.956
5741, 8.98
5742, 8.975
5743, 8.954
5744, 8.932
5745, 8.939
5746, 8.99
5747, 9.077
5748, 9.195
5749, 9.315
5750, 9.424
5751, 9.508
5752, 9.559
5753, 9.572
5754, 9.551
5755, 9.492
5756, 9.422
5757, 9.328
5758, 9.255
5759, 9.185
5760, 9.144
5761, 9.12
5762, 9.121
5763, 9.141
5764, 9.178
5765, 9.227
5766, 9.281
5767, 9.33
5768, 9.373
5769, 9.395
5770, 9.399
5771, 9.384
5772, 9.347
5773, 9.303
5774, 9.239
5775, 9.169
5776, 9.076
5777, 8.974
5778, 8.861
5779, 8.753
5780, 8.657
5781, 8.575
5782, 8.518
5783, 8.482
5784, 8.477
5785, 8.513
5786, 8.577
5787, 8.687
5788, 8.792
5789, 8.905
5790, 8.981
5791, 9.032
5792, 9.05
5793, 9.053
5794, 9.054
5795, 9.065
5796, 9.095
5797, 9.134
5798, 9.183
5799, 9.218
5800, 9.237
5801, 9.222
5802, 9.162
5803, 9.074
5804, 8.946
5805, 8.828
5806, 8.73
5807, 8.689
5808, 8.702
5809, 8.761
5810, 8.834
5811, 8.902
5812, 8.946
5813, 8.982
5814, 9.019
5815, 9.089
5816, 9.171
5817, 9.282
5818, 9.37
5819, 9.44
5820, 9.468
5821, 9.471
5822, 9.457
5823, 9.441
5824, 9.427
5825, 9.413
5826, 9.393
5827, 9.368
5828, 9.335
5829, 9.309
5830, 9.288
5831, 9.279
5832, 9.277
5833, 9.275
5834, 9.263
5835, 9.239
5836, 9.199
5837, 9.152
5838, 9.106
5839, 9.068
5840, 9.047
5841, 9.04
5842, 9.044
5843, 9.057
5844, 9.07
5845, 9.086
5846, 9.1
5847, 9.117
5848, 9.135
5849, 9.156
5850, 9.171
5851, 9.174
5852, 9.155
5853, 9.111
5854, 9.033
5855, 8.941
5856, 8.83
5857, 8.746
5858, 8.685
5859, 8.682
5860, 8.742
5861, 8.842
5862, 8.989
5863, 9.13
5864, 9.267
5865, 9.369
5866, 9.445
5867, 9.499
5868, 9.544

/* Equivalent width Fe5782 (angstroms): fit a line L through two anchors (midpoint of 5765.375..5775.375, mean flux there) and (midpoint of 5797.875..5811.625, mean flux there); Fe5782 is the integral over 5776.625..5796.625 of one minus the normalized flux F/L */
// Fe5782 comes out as 0.7 angstroms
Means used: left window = 9.32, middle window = 8.81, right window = 8.96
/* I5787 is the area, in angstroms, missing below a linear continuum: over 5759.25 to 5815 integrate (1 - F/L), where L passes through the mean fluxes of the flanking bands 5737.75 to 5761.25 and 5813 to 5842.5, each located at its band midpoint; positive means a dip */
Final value 1.4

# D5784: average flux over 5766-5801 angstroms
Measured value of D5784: 9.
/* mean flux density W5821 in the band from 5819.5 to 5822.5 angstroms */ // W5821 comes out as 9.47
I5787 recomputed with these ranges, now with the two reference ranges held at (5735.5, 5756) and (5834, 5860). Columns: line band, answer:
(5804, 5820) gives 0.14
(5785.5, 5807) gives 0.24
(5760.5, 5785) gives 0.19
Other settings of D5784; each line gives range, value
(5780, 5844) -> 9.06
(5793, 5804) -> 9.13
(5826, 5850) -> 9.18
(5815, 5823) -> 9.37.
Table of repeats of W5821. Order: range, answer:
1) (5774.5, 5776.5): 9.12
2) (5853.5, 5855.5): 8.99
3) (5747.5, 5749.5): 9.25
